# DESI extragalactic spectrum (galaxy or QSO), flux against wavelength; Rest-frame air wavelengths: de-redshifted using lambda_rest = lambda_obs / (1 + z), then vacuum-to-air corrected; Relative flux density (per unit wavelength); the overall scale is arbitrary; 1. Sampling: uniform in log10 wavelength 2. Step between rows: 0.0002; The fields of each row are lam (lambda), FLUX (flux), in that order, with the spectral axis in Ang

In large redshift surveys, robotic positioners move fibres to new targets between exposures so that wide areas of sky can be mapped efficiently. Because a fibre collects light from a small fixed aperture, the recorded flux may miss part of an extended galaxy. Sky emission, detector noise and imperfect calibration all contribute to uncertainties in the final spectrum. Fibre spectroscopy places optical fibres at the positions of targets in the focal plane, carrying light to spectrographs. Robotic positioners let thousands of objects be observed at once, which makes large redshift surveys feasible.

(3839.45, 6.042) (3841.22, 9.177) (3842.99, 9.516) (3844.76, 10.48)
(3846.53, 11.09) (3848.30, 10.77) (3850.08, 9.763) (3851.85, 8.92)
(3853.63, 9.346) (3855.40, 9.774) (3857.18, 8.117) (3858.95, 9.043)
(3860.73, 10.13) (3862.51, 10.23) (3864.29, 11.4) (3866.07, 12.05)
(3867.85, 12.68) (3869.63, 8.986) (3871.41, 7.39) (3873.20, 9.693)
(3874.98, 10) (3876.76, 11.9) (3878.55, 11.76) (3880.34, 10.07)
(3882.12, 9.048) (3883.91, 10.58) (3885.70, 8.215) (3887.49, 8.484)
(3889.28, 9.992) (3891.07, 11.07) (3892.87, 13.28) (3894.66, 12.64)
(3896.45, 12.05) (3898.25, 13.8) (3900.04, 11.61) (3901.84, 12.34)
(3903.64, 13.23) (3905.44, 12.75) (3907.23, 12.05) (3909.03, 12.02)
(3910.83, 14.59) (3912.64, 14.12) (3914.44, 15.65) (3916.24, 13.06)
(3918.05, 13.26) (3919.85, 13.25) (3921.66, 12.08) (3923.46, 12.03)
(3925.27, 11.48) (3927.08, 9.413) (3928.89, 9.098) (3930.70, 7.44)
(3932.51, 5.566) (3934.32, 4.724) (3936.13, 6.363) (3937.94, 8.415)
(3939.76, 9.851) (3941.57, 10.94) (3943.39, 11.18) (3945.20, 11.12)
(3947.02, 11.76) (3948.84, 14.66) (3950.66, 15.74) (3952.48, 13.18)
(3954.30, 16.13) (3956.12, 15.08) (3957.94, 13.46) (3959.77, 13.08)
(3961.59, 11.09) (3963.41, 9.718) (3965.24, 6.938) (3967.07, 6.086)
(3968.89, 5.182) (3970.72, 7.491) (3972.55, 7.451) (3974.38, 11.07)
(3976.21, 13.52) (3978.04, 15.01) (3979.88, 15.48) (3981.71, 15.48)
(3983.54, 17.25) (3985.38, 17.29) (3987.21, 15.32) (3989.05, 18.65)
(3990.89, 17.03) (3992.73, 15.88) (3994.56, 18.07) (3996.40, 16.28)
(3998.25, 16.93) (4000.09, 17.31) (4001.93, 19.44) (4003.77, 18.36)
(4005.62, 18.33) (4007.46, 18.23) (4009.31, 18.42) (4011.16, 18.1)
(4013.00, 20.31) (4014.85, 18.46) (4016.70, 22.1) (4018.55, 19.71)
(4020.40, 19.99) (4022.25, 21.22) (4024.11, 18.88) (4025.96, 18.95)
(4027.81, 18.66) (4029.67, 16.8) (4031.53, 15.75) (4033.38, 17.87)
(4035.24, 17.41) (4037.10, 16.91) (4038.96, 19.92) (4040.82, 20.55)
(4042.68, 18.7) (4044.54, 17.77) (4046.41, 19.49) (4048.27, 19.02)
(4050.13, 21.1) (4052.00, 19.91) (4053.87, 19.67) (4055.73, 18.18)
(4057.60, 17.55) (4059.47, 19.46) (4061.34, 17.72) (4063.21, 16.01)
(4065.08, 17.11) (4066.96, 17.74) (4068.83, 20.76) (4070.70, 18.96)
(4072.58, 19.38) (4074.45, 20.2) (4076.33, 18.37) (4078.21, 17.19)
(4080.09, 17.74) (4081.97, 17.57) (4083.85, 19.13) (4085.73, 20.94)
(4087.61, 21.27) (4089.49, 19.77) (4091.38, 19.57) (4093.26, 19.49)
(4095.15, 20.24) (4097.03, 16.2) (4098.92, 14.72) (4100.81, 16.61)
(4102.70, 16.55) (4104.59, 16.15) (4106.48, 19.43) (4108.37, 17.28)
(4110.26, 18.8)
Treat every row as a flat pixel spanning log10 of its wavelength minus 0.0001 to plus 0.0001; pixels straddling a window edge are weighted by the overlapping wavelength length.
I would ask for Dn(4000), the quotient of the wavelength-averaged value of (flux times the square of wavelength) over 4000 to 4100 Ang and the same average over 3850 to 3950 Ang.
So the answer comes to 1.9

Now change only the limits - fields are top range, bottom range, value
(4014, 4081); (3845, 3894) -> 2.02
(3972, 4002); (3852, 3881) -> 1.65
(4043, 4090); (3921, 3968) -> 1.89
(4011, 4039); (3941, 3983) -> 1.64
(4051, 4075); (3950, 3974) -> 1.82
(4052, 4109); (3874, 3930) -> 1.71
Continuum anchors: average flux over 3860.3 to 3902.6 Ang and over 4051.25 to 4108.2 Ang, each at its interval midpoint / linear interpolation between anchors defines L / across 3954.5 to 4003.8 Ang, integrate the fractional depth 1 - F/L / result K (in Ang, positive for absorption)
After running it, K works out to 2.8 Ang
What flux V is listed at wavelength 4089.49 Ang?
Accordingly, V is 19.77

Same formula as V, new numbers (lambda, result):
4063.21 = 16.01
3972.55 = 7.451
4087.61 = 21.27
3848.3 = 10.77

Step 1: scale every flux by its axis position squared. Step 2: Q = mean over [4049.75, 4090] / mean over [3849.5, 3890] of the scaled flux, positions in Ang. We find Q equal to 2.1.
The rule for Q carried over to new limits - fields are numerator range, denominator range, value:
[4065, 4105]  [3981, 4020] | 1.07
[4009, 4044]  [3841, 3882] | 2.03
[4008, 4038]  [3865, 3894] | 1.94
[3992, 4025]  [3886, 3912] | 1.64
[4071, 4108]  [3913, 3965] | 1.75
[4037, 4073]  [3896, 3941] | 1.80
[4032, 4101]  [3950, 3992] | 1.52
